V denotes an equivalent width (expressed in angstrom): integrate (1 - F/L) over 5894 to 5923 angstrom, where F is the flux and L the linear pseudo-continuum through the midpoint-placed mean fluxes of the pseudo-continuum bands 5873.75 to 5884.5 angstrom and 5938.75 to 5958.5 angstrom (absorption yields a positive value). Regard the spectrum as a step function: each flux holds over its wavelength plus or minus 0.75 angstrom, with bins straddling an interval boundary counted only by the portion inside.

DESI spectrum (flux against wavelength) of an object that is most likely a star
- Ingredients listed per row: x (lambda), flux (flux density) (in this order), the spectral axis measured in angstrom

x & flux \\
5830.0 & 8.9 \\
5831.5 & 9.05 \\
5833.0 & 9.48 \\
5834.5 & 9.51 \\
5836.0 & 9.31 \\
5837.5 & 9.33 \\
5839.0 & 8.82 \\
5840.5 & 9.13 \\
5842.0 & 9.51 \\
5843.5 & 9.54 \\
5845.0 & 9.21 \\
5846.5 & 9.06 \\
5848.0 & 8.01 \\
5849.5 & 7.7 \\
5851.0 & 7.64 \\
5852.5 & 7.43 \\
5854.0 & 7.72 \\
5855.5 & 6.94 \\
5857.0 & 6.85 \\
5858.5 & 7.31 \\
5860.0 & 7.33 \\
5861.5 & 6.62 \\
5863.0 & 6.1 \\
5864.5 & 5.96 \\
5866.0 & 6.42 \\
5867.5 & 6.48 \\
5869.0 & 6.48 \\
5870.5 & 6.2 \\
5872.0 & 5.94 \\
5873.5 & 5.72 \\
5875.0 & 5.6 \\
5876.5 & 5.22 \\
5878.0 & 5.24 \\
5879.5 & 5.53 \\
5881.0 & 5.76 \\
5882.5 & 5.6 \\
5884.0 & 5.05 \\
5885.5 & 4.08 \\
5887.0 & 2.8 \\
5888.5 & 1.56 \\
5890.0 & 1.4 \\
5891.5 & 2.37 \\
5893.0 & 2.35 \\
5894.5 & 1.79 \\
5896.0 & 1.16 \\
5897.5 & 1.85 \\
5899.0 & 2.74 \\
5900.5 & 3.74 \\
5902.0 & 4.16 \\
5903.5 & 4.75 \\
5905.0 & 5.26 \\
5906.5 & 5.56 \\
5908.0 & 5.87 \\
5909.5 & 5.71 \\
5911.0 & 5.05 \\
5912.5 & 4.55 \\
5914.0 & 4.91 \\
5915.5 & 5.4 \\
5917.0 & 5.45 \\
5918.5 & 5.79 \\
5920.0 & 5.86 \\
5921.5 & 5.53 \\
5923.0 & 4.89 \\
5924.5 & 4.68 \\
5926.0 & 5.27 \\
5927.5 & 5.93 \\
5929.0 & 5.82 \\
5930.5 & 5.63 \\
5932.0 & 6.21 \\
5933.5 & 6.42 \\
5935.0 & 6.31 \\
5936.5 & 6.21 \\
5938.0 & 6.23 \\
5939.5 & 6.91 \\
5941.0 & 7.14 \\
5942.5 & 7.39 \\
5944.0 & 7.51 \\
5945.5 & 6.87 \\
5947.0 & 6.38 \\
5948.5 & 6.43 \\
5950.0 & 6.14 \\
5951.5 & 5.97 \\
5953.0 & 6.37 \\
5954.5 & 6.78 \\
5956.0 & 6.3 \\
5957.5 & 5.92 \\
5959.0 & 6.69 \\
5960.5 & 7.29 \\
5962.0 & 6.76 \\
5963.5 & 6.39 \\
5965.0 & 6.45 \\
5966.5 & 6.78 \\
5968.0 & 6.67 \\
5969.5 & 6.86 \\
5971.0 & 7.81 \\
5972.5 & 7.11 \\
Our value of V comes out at 7.1 angstrom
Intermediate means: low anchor 5.45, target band 4.51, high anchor 6.62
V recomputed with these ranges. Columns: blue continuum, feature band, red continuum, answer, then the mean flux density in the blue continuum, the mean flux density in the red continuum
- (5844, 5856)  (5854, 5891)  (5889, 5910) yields 3.1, 8.02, 3.43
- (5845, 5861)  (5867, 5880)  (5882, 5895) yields -2.3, 7.66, 2.97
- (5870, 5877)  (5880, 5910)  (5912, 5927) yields 10.0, 5.74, 5.26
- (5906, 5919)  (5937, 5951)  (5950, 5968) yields -1.4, 5.35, 6.51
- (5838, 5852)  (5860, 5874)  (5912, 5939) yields 2.8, 8.72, 5.64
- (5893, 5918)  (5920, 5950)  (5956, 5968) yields -4.0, 4.21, 6.6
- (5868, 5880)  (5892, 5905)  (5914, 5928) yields 6.1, 5.76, 5.39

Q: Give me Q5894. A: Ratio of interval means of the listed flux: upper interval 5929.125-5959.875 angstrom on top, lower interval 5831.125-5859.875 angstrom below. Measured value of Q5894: 0.8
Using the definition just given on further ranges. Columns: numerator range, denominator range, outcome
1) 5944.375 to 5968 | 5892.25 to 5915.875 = 1.62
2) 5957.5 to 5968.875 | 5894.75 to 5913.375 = 1.61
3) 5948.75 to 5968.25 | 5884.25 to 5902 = 2.60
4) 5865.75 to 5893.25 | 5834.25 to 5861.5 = 0.57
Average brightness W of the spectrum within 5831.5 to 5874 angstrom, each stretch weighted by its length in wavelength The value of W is 7.74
